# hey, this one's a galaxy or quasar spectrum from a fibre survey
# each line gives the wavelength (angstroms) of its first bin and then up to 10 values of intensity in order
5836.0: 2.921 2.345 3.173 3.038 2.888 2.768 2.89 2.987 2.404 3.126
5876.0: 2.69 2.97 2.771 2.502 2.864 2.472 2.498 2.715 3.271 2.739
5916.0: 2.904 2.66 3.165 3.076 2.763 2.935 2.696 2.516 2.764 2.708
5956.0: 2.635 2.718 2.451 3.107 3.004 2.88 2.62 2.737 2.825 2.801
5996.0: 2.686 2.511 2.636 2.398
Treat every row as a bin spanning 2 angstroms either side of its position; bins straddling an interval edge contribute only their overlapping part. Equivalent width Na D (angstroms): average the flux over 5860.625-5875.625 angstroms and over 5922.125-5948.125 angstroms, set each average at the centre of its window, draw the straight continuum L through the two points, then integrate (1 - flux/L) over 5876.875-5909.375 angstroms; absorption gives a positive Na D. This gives 1.0 angstroms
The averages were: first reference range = 2.83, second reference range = 2.85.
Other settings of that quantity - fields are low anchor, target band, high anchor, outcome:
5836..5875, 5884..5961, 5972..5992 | 1.33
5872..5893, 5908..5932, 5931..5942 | -1.11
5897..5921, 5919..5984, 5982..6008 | -1.43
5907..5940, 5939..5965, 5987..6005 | 1.65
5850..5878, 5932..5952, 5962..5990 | 0.57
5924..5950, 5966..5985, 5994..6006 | -1.29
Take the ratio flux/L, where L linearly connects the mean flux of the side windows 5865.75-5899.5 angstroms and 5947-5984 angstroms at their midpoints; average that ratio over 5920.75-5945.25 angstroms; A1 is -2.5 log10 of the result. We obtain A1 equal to -0.04 mag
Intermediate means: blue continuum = 2.72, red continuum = 2.76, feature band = 2.86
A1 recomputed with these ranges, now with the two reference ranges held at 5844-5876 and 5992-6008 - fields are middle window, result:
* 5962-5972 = -0.06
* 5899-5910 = -0.03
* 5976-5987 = -0.03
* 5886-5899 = 0.09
